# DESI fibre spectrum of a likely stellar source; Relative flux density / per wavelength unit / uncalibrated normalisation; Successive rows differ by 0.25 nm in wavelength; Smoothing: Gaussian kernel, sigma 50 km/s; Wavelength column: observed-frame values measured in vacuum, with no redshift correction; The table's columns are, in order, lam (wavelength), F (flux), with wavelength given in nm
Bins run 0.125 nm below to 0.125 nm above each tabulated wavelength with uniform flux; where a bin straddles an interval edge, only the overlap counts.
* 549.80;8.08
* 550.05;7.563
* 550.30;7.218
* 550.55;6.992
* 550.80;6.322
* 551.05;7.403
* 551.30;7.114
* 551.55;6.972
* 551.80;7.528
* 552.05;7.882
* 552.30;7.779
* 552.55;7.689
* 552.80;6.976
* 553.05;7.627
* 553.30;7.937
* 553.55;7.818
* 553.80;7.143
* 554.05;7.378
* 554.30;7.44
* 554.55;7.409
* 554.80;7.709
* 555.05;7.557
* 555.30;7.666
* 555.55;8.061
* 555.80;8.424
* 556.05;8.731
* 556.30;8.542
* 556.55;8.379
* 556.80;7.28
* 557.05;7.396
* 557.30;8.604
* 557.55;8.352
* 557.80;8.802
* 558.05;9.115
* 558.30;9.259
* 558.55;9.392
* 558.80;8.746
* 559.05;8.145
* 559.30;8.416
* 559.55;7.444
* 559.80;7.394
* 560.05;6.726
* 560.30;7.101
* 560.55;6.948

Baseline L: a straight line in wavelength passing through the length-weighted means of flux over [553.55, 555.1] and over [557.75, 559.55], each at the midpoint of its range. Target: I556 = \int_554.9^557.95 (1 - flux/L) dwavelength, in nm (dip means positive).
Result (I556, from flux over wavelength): -0.03 nm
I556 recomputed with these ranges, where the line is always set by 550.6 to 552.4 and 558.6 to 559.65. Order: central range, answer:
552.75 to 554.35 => 0.01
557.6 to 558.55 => -0.10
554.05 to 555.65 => 0.02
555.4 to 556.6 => -0.08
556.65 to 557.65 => 0.01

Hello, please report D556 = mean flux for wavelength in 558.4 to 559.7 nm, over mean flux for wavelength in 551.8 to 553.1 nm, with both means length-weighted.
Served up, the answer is 1.1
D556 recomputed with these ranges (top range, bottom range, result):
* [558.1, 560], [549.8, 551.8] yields 1.17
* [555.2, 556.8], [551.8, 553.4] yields 1.08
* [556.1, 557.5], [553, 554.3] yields 1.07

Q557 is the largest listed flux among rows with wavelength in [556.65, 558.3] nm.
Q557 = 9.259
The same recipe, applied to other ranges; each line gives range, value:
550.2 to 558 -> 8.802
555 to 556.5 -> 8.731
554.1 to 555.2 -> 7.709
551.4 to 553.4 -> 7.937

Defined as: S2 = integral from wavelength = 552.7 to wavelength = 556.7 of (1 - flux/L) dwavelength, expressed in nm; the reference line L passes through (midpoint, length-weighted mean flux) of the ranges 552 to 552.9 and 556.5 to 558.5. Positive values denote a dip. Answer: 0.08 nm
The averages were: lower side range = 7.57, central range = 7.8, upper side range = 8.44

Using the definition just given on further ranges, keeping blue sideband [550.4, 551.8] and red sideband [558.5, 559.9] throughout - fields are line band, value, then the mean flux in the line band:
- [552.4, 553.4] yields -0.037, 7.55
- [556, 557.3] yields -0.041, 8.08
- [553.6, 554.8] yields 0.010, 7.41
